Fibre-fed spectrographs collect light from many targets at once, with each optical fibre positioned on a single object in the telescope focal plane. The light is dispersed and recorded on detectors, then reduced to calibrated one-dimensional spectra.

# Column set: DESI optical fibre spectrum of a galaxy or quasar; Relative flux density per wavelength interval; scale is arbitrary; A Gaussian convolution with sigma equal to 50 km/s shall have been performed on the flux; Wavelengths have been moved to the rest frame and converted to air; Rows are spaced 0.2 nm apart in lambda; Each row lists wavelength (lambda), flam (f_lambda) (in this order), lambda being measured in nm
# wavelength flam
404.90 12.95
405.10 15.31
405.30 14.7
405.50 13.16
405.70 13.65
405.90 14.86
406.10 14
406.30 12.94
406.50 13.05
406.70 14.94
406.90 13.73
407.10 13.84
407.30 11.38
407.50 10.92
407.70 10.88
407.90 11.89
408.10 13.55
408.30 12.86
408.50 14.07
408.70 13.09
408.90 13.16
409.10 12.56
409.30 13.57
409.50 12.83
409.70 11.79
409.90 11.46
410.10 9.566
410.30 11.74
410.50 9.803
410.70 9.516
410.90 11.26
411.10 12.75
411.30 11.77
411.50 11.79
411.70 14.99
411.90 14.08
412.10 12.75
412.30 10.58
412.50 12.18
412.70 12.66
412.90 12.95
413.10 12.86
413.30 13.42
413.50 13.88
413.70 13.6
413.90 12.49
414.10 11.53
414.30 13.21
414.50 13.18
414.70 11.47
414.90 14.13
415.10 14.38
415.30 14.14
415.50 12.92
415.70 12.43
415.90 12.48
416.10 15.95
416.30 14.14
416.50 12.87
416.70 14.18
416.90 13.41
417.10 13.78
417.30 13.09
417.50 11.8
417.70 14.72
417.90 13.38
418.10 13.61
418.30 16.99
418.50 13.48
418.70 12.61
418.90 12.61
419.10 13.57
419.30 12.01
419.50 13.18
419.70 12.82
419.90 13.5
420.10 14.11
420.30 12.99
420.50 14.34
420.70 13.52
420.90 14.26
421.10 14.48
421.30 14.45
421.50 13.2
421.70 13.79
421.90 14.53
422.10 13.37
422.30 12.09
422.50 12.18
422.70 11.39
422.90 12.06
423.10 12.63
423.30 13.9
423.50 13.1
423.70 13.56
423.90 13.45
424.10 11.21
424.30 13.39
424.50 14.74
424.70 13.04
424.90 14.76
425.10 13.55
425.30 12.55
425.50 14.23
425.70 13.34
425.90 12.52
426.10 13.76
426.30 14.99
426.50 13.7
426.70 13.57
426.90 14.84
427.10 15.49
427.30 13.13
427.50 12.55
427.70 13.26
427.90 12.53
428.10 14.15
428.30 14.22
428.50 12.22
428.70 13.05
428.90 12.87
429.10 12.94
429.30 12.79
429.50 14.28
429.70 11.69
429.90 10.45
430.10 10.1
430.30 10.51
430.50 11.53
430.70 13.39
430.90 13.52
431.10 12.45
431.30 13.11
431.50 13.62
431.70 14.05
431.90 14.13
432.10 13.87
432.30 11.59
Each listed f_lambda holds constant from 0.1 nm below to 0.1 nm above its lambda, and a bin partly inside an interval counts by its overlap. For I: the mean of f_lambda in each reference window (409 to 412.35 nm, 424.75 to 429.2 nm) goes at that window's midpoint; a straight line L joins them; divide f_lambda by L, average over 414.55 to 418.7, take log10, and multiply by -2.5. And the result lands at -0.09 mag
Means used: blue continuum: 11.9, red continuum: 13.5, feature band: 13.6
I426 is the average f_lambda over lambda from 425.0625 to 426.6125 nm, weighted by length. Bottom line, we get 13.6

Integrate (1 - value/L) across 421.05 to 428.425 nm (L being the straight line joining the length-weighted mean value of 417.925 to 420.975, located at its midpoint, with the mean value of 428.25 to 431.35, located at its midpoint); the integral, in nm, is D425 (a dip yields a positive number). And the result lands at -0.27 nm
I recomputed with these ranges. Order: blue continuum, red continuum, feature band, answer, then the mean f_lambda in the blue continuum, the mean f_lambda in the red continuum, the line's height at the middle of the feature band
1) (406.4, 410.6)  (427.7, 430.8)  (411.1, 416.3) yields -0.05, 12.4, 12.5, 12.4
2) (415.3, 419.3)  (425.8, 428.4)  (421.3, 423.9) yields 0.05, 13.6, 13.7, 13.7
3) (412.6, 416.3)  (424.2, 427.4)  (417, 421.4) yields -0.01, 13.2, 13.8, 13.5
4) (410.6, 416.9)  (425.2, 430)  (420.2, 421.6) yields -0.06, 12.9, 13.3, 13.1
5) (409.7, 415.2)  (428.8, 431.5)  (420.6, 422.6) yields -0.10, 12.4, 12.3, 12.3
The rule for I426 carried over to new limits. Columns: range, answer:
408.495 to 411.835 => 12.1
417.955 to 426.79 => 13.4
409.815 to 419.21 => 12.9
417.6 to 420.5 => 13.6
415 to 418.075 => 13.6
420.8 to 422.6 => 13.6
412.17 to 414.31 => 12.6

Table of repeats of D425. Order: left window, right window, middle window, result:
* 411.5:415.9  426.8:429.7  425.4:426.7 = -0.04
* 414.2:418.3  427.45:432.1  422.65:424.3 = 0.05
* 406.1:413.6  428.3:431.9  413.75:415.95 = -0.08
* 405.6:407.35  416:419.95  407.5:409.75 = 0.16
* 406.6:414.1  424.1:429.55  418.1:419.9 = -0.06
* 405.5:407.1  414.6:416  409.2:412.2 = 0.34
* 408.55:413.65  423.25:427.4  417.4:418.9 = -0.09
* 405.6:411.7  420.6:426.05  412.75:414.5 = -0.03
